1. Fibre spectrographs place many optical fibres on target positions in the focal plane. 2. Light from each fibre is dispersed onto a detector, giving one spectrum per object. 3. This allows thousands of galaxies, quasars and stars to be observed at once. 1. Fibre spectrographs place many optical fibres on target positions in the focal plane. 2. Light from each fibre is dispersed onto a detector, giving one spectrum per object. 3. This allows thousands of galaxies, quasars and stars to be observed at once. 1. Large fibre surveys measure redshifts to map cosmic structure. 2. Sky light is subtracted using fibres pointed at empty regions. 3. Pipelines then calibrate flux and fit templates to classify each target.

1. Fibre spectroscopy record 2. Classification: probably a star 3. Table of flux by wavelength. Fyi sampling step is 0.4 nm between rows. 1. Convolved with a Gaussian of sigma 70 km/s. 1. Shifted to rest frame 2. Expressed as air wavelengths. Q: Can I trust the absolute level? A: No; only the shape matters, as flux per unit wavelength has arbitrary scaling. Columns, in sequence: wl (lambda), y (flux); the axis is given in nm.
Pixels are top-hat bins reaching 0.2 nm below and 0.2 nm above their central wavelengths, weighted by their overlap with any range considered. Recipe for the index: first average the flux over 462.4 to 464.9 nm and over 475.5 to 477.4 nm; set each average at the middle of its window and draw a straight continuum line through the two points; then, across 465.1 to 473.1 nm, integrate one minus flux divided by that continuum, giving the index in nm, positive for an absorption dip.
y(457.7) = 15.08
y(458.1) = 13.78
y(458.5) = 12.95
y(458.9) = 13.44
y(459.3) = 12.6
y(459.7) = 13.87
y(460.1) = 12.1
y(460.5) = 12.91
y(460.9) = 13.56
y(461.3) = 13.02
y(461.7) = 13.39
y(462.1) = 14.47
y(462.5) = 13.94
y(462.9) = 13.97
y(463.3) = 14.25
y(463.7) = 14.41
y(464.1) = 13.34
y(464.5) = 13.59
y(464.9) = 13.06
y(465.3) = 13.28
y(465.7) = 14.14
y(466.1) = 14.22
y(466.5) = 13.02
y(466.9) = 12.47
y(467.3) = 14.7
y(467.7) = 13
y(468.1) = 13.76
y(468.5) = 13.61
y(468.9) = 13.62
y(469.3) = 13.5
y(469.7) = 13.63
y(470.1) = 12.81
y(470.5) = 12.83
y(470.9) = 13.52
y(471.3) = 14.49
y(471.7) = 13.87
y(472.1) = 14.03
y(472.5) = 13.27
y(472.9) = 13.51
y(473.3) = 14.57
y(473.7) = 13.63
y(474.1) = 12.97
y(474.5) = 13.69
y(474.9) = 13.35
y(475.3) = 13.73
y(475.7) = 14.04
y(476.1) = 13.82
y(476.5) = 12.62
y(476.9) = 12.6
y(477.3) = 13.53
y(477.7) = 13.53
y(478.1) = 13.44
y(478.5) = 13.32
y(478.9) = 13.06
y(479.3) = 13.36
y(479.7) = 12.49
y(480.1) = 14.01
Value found 0.032 nm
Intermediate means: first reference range 13.8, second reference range 13.3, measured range 13.6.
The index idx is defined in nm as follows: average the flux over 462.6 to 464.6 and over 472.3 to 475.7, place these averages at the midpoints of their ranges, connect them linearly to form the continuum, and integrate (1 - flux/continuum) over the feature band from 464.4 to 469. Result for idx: 0.10 nm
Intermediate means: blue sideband 13.9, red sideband 13.6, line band 13.5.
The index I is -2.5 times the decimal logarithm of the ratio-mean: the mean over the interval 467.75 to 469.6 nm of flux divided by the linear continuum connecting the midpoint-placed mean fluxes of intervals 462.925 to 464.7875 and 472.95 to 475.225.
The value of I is 0.01 mag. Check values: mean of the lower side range 13.9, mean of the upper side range 13.6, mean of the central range 13.6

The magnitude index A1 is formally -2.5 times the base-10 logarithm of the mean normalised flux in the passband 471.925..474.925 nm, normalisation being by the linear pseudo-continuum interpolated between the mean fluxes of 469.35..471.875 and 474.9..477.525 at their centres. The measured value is -0.01 mag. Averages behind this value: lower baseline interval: 13.5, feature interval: 13.6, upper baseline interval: 13.4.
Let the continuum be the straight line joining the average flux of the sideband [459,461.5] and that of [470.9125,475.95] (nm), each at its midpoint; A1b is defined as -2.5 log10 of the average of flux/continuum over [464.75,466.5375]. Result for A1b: -0.02 mag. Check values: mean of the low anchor 13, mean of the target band 13.6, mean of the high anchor 13.8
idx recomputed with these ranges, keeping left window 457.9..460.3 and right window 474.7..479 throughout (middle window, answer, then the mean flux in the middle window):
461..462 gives -0.02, 13.4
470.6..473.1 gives -0.08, 13.7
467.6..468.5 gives -0.02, 13.5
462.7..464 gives -0.09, 14.1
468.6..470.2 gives -0.02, 13.4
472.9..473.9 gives -0.05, 14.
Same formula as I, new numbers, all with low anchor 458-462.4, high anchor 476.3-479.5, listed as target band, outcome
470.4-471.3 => -0.023 mag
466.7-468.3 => -0.020 mag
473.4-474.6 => -0.024 mag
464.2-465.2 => -0.005 mag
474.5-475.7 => -0.036 mag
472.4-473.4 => -0.044 mag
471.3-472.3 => -0.067 mag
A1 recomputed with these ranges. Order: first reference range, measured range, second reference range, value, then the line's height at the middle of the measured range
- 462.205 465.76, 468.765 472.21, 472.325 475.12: 0.005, 13.6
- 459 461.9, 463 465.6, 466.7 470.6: -0.037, 13.2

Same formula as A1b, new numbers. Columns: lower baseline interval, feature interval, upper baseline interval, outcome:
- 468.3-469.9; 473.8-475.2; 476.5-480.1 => 0.00 mag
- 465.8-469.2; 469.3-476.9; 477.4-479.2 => -0.01 mag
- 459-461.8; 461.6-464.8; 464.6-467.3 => -0.05 mag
